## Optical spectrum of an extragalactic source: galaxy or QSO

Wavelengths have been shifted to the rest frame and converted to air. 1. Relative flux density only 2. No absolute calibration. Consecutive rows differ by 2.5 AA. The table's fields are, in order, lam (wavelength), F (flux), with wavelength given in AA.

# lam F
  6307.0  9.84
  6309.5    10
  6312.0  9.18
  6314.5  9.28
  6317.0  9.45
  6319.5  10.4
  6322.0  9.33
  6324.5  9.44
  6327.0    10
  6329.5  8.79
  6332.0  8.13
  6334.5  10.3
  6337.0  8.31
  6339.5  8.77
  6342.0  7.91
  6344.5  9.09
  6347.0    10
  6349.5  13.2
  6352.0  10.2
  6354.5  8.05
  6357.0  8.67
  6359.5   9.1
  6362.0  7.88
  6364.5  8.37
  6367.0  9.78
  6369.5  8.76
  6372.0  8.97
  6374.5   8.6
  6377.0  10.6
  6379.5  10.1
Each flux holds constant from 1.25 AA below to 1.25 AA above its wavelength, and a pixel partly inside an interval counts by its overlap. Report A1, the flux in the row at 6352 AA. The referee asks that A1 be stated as 10.2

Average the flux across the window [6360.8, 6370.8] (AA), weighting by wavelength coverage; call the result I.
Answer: 8.7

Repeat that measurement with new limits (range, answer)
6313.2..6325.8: 9.58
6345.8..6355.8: 10.4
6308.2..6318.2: 9.48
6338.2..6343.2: 8.34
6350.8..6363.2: 8.78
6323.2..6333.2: 9.1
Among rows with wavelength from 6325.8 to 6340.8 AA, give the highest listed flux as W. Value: 10.3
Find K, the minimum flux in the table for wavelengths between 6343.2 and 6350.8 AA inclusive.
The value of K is 9.09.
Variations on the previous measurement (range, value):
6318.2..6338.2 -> 8.13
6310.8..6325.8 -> 9.18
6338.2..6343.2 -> 7.91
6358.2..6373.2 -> 7.88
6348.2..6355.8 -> 8.05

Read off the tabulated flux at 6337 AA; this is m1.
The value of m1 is 8.31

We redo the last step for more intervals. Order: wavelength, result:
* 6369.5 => 8.76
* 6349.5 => 13.2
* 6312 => 9.18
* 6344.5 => 9.09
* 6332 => 8.13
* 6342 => 7.91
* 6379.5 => 10.1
